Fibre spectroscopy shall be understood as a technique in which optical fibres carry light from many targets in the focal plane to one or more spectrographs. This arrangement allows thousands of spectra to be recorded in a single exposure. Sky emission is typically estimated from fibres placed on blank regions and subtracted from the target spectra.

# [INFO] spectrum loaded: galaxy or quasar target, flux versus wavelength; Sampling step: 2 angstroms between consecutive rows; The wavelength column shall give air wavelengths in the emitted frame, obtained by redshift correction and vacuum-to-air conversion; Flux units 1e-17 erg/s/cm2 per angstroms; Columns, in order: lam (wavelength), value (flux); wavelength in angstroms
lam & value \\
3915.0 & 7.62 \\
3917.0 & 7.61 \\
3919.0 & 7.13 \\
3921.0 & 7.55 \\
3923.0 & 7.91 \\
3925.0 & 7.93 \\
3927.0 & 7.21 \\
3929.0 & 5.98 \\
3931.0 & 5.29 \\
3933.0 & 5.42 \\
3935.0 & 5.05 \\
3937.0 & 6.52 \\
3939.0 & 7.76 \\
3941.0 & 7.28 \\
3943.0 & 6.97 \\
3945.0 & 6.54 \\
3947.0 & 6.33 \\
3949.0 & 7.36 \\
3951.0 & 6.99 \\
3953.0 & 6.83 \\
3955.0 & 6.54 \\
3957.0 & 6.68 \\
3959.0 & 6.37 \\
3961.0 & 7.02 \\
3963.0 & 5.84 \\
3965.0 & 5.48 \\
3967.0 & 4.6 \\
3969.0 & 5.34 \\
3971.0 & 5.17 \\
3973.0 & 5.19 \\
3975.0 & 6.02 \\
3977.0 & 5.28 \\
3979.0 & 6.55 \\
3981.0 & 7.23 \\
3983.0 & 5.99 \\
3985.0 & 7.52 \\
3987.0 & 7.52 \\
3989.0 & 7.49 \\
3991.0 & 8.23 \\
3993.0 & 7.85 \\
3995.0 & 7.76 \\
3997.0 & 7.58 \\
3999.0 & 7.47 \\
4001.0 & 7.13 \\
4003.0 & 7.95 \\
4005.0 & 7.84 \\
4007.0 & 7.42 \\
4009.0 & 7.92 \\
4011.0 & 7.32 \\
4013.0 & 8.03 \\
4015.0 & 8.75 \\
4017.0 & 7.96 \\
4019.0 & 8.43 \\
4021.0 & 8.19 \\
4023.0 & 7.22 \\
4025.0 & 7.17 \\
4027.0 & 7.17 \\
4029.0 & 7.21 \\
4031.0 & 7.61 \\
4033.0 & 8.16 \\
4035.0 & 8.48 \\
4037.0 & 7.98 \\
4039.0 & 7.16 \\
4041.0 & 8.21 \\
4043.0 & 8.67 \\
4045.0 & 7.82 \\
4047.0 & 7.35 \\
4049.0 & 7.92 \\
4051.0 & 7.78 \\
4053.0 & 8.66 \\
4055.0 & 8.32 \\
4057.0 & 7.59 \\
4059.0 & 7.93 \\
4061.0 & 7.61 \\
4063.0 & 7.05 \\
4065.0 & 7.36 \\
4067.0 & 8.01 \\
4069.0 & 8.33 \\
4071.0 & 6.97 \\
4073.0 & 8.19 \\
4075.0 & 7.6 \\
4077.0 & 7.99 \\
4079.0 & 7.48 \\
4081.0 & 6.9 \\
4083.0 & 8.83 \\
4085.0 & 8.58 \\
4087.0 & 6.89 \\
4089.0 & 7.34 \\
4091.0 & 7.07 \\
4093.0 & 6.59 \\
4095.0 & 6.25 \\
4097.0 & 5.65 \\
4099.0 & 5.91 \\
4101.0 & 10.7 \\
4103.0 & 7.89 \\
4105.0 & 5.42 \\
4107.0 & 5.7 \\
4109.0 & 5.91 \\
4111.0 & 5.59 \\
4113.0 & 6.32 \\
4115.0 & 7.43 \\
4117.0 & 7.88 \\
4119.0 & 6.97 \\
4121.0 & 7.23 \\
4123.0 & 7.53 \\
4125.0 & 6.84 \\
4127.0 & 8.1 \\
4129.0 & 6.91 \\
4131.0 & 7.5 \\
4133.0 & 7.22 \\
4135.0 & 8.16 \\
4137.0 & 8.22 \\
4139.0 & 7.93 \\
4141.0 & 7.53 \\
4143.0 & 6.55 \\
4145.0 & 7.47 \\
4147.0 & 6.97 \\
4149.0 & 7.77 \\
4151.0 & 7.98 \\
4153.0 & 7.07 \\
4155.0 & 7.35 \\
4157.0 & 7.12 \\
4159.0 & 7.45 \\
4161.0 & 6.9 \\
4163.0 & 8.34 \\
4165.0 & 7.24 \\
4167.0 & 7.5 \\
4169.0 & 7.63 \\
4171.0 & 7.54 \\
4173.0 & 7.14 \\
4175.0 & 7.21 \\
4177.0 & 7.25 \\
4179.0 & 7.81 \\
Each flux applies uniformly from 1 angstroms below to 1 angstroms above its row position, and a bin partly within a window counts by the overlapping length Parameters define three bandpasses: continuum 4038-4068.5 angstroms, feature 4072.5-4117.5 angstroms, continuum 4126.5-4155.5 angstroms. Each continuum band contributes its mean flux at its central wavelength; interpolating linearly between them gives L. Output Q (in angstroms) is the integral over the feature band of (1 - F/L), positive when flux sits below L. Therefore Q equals 3.3 angstroms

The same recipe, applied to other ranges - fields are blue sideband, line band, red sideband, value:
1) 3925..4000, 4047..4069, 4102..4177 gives -2.9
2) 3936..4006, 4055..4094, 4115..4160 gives -2.4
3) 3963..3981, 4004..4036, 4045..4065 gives -4.5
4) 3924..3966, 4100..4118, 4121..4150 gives 0.9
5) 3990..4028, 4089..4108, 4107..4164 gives 1.5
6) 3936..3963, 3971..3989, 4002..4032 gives 2.1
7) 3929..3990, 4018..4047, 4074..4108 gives -4.1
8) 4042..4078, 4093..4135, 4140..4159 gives 3.1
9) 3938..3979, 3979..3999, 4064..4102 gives -2.5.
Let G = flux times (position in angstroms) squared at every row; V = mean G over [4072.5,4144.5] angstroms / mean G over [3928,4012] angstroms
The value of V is 1.2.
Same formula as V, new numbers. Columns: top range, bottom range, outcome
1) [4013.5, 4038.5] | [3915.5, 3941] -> 1.21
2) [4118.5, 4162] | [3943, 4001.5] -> 1.21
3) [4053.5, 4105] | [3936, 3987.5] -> 1.25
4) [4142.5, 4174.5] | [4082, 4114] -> 1.10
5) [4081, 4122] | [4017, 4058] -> 0.92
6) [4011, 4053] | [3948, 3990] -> 1.28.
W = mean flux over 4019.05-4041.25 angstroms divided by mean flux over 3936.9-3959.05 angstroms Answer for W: 1.12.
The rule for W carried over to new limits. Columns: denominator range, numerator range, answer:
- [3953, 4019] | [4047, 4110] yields 1.07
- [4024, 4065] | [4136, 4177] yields 0.96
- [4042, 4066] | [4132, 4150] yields 0.96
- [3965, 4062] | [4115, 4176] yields 1.01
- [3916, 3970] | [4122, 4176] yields 1.13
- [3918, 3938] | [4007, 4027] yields 1.19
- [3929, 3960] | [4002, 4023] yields 1.22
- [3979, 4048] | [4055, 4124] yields 0.95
